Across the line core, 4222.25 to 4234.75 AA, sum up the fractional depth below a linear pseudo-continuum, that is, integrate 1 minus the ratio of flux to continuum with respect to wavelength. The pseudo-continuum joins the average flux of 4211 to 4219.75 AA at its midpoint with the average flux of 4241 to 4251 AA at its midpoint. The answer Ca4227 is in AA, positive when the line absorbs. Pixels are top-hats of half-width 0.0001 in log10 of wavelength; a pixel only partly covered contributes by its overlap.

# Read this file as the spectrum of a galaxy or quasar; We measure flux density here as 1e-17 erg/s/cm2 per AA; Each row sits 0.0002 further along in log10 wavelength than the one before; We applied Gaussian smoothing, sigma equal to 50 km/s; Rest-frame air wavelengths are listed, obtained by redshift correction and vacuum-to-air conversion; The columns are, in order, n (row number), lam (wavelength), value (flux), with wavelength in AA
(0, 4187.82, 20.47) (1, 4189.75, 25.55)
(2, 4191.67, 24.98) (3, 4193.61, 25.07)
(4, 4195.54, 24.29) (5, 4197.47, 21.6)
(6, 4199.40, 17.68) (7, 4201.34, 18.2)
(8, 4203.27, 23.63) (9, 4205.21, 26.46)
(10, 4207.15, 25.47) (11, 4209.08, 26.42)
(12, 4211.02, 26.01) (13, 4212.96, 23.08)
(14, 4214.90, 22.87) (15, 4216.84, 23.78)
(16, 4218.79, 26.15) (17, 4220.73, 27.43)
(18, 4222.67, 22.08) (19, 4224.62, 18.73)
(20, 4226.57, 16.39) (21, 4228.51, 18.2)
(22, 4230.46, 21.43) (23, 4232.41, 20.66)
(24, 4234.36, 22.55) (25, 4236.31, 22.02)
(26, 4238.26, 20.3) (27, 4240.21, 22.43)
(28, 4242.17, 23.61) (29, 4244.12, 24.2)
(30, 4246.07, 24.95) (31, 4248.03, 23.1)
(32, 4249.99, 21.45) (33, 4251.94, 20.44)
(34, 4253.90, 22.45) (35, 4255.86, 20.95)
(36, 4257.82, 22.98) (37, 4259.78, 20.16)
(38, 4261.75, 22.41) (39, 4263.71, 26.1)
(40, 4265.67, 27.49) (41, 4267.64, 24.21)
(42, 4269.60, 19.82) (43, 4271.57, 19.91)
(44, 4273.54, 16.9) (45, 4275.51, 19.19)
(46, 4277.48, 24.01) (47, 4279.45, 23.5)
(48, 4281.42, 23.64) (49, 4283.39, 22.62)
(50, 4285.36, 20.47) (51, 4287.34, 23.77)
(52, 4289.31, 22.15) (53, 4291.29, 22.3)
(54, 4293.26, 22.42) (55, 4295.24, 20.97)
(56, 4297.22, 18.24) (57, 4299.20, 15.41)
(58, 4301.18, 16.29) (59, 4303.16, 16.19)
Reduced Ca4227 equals 2.1 AA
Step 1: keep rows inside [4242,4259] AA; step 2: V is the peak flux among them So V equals 24.95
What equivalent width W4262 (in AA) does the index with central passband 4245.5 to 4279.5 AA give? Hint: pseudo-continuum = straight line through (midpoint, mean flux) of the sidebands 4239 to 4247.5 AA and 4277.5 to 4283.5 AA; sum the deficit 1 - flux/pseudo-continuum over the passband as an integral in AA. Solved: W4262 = 2.0 AA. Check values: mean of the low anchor 23.7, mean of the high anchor 23.5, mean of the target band 22.1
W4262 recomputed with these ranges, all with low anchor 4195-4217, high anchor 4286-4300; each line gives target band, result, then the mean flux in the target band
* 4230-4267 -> -1.00 AA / 22.6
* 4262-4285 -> -1.15 AA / 22.4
